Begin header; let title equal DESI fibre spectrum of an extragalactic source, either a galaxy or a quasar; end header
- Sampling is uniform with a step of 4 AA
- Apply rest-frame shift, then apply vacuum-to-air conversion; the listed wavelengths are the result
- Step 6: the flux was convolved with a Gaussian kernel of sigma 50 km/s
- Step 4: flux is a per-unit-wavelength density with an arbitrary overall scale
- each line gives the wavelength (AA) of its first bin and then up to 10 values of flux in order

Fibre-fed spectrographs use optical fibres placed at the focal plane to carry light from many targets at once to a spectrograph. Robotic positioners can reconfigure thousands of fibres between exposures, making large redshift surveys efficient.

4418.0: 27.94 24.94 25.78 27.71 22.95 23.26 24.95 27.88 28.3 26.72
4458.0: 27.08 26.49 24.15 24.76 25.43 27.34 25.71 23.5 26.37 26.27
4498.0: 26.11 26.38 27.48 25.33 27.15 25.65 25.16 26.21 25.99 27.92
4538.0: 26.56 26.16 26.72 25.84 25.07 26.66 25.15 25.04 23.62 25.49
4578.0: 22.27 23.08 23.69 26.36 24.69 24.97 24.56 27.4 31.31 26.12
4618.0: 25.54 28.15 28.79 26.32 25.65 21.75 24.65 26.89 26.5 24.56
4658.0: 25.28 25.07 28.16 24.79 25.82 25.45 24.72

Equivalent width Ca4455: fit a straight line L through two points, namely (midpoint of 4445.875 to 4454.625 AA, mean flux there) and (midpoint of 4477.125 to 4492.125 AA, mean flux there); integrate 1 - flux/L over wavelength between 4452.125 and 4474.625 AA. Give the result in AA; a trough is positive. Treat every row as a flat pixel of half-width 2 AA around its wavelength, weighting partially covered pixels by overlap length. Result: 0.9 AA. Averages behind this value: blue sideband 27.7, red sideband 25.6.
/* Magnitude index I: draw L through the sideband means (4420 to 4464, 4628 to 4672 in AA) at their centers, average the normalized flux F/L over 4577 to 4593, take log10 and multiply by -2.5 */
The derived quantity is 0.07 mag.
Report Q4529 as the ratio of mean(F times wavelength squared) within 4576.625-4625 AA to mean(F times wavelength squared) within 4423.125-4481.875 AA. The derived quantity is 1.1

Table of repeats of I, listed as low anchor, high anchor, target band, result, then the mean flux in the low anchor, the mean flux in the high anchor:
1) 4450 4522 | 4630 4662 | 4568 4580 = 0.08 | 26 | 25.1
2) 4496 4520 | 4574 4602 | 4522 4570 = -0.03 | 26.3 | 24.3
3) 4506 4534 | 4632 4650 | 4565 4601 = 0.05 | 26.2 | 24.9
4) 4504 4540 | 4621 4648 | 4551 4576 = 0.04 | 26.4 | 25.9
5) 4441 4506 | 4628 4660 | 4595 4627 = -0.07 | 26.2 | 25.2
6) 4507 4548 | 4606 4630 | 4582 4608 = 0.10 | 26.3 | 27.8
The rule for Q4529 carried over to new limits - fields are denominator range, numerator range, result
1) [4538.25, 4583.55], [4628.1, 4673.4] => 1.05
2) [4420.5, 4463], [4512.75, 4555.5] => 1.05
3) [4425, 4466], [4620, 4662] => 1.08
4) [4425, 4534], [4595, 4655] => 1.08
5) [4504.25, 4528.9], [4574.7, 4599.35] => 0.96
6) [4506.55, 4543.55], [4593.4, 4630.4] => 1.06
